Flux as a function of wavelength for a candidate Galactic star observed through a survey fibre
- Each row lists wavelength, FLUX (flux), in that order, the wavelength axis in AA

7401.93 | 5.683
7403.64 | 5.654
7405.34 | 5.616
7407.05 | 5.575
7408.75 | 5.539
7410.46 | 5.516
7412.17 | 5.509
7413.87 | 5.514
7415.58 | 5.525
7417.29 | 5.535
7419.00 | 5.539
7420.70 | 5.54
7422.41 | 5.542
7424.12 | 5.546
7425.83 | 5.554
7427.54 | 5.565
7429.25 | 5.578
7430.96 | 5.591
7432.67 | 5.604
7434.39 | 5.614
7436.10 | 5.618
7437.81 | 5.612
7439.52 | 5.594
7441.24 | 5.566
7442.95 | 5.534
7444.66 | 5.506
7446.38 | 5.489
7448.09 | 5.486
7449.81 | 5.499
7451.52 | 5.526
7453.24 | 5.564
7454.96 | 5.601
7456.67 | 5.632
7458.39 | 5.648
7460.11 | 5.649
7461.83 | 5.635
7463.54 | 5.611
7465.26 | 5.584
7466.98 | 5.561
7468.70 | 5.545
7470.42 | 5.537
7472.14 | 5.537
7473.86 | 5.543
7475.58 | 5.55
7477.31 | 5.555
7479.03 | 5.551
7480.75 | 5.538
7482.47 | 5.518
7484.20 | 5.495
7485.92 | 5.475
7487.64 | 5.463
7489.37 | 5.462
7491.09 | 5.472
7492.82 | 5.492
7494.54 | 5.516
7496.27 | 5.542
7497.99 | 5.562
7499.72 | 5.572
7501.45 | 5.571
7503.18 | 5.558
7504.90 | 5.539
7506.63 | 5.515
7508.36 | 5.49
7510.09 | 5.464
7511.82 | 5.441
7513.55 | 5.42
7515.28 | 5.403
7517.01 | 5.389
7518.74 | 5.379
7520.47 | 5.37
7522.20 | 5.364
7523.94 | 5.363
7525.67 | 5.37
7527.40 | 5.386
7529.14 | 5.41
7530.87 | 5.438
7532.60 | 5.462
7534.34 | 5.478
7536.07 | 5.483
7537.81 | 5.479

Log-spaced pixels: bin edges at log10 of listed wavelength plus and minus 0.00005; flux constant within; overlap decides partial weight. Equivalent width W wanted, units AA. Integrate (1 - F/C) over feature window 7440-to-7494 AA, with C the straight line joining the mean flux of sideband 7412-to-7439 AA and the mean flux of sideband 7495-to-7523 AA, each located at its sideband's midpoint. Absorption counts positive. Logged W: -0.2 AA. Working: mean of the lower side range 5.57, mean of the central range 5.54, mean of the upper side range 5.47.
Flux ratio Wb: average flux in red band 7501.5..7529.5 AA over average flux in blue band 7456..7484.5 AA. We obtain 0.98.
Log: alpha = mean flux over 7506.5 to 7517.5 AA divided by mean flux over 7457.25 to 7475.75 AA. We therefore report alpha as 0.97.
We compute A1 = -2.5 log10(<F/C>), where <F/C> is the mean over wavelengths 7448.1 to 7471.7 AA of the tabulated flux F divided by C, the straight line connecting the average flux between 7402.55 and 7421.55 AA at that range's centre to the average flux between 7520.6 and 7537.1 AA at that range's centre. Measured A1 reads -0.02 mag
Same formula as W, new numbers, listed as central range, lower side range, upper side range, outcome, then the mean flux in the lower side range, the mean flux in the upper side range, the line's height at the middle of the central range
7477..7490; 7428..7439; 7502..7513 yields 0.1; 5.6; 5.5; 5.53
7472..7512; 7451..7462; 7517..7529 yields -0.3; 5.6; 5.37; 5.48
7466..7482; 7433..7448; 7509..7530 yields -0.2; 5.56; 5.4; 5.49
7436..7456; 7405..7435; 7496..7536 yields -0.1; 5.55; 5.46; 5.53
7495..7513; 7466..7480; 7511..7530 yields -0.3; 5.55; 5.39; 5.44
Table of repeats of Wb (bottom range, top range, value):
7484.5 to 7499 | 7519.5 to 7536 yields 0.98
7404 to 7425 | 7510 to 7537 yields 0.98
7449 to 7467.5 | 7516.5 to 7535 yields 0.97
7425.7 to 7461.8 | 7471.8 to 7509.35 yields 0.99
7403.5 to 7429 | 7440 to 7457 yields 1.00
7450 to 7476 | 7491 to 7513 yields 0.99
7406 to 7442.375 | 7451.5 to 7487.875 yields 1.00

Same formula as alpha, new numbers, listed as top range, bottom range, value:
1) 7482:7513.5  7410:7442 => 0.99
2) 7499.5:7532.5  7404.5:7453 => 0.98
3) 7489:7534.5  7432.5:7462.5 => 0.98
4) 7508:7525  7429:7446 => 0.97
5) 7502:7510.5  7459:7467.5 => 0.98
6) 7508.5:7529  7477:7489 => 0.98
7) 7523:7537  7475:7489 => 0.98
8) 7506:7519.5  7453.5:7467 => 0.97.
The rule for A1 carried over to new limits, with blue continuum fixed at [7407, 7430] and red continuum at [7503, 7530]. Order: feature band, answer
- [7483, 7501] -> -0.01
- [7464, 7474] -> -0.01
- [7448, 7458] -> -0.01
